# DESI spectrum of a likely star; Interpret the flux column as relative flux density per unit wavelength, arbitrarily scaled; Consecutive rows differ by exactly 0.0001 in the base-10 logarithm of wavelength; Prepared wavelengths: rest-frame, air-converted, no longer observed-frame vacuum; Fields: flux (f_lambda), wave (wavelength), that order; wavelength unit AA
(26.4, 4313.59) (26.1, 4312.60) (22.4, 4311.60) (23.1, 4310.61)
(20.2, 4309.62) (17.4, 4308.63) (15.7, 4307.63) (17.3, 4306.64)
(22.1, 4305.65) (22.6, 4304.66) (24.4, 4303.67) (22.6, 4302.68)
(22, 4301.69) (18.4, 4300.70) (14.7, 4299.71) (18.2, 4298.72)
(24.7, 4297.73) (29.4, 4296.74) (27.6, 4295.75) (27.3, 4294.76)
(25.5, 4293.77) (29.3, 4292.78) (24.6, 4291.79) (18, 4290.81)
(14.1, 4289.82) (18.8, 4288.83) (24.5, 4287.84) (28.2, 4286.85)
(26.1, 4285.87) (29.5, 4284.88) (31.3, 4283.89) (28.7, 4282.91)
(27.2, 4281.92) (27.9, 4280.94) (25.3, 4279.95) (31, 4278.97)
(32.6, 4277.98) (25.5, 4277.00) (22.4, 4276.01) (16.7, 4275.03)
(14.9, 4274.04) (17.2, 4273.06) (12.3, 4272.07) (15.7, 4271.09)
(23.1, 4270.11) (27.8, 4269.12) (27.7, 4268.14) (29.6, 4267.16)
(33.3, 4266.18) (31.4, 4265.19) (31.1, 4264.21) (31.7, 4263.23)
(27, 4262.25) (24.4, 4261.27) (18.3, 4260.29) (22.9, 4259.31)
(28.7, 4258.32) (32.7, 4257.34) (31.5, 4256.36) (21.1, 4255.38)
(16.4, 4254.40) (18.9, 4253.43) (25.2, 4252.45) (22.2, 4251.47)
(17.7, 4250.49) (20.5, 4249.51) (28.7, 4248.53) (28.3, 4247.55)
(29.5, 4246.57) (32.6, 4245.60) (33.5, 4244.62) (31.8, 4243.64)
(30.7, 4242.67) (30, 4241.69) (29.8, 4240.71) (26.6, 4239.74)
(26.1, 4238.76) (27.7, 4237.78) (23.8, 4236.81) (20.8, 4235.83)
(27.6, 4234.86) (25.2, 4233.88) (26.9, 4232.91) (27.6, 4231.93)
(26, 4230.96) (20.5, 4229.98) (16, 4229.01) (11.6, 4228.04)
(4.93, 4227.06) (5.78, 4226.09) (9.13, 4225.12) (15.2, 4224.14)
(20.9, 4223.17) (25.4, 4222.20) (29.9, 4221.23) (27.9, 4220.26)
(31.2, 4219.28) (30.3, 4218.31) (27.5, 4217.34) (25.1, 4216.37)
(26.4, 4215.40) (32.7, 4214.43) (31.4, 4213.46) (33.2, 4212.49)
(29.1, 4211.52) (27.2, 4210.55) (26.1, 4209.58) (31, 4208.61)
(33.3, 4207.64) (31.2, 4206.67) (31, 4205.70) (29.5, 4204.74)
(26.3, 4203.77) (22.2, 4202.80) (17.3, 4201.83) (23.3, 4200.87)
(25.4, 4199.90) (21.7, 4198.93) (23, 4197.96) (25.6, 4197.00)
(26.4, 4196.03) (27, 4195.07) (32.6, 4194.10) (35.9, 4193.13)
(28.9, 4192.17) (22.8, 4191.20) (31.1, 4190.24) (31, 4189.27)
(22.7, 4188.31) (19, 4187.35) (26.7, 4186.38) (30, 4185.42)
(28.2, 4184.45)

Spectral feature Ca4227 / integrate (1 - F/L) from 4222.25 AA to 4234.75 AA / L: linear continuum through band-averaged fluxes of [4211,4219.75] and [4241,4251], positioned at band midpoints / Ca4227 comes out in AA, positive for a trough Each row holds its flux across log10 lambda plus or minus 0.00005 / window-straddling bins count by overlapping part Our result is 4.7 AA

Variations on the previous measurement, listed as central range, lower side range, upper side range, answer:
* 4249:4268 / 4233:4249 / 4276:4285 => 1.9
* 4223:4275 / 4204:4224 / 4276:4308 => 5.6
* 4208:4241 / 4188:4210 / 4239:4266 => 3.3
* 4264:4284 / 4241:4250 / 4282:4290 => 1.2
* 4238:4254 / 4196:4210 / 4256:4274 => -0.7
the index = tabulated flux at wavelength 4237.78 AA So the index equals 27.7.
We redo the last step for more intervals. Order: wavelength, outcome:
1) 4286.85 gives 28.2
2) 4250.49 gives 17.7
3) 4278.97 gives 31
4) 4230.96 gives 26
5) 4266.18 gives 33.3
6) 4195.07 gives 27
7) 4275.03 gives 16.7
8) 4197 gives 25.6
